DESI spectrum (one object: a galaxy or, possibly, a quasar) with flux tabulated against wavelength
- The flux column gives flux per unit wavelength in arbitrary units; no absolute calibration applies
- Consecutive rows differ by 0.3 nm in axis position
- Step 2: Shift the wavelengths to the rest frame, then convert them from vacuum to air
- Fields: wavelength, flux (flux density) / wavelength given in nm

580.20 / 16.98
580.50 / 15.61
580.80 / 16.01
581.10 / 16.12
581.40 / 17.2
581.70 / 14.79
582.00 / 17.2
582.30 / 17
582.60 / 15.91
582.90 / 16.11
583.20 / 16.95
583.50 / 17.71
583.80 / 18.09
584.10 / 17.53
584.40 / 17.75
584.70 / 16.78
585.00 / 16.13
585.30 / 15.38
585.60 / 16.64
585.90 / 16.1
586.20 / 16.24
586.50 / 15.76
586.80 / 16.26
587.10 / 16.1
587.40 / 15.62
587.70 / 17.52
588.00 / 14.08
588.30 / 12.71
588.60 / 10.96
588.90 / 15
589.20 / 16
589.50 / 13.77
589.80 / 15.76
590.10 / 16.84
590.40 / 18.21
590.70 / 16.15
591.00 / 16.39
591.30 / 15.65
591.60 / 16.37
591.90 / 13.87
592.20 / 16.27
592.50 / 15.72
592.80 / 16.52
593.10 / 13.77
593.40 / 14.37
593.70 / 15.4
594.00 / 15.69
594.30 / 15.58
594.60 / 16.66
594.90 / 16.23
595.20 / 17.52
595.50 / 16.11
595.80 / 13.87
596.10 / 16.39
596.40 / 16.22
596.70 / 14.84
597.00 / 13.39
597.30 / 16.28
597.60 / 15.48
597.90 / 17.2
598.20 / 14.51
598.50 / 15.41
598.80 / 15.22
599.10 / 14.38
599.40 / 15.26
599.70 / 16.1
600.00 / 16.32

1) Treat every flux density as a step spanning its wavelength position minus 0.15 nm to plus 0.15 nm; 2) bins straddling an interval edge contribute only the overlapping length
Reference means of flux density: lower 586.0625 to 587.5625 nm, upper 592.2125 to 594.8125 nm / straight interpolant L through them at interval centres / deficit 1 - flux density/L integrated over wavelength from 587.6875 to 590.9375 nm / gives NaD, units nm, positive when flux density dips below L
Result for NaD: 0.15 nm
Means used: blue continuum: 16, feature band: 15.1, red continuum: 15.5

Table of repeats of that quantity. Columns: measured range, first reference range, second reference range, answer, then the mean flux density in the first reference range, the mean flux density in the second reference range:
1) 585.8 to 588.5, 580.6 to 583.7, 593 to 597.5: 0.105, 16.5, 15.5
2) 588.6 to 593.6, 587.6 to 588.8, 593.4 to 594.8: -0.291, 13.7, 15.7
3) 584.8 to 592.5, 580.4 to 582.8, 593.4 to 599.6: 0.152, 16.2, 15.6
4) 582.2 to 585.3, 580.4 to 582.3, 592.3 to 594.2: -0.169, 16.2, 15.3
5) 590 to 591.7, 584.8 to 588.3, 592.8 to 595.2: -0.097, 15.9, 15.6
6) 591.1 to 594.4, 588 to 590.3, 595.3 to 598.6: -0.101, 14.5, 15.5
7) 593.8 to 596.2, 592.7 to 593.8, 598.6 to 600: -0.149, 14.9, 15.4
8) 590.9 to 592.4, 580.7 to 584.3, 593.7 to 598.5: 0.034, 16.7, 15.7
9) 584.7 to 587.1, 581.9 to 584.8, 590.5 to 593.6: 0.077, 17.1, 15.5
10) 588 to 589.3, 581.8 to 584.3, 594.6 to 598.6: 0.225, 17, 15.7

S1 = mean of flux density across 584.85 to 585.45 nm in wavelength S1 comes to 15.8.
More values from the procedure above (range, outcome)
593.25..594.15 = 15.2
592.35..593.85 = 15.2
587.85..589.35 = 13.8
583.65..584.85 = 17.5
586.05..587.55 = 16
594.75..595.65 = 16.6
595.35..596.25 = 15.5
